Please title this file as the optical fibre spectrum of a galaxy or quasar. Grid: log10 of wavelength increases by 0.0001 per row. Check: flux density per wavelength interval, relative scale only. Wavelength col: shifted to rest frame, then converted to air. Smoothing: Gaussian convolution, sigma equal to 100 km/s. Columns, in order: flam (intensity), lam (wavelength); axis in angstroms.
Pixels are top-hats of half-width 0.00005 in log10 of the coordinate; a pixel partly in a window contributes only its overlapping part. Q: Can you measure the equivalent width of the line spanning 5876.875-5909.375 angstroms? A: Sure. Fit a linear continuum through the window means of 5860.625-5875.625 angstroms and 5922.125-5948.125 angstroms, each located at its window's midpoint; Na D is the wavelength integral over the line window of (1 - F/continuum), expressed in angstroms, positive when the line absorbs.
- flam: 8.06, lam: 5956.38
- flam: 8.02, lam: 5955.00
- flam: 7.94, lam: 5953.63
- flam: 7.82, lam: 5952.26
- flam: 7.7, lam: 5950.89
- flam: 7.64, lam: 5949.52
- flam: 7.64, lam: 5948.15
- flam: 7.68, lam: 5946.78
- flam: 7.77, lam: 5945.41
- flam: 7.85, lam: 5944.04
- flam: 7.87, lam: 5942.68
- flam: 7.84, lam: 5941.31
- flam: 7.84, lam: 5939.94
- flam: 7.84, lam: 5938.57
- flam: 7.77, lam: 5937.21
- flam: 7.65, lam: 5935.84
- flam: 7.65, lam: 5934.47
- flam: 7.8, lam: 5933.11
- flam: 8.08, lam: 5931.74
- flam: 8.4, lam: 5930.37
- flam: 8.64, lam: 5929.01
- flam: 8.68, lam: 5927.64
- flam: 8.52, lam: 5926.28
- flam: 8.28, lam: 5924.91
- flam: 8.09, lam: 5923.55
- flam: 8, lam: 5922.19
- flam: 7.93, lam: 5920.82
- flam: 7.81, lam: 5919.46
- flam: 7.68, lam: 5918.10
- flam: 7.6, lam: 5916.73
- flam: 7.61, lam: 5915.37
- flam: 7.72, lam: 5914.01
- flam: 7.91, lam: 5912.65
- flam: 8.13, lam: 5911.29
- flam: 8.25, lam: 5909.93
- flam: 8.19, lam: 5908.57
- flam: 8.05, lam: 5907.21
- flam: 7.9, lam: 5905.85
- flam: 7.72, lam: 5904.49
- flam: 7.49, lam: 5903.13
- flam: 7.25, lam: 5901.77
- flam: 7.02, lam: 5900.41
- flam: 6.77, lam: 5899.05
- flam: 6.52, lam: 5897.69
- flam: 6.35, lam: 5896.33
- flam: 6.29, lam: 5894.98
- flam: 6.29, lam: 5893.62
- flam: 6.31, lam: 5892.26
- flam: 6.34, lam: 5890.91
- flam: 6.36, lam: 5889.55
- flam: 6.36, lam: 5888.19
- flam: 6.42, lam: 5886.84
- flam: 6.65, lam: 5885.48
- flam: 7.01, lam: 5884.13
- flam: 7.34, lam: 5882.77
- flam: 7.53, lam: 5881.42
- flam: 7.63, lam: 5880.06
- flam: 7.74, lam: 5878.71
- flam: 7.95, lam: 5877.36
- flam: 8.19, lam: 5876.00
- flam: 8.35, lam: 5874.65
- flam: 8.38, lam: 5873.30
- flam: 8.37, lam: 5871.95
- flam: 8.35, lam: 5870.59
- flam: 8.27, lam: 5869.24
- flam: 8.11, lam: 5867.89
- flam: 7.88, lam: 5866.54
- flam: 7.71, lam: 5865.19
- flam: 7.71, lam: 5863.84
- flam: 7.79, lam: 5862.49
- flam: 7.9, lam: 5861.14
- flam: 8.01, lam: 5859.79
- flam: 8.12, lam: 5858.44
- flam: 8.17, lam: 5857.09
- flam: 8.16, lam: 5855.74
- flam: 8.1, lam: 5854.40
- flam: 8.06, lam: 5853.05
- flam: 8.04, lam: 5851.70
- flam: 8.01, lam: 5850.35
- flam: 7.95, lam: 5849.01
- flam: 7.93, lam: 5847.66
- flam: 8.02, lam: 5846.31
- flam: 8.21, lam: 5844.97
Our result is 4.0 angstroms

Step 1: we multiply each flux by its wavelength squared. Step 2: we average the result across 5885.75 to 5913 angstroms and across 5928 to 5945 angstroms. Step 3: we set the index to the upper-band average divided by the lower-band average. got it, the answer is 1.1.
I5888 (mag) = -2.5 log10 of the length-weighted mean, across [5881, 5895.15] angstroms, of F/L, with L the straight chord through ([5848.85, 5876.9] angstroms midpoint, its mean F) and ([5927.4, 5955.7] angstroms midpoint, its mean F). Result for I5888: 0.21 mag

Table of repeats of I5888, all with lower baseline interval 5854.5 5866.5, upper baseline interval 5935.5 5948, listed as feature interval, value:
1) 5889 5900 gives 0.22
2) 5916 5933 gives -0.04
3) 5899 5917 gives 0.02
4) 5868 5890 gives 0.05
